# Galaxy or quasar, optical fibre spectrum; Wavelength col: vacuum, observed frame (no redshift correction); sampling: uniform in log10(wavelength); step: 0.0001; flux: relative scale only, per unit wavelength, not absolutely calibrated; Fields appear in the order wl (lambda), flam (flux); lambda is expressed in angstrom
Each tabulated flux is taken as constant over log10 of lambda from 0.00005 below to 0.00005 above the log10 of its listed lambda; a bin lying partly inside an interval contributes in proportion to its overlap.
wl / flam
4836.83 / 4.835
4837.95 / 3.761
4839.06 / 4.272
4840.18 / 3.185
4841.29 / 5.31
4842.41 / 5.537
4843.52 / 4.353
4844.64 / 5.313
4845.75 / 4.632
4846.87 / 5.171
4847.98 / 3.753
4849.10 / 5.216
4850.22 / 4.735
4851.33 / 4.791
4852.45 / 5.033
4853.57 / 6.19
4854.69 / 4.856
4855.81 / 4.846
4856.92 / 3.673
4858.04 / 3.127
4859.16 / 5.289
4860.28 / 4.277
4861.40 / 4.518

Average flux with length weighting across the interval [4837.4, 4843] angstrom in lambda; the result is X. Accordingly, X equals 4.42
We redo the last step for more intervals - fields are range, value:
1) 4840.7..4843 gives 5.38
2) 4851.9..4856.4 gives 5.22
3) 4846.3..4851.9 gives 4.73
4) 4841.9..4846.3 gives 4.96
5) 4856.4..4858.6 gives 3.39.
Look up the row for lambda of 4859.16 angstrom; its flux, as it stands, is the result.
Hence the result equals 5.289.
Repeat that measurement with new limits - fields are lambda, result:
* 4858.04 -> 3.127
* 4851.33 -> 4.791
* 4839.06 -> 4.272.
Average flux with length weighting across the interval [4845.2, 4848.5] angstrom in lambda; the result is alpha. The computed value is 4.53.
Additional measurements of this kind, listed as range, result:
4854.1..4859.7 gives 4.37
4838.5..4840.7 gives 3.74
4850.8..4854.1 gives 5.33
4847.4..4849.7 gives 4.5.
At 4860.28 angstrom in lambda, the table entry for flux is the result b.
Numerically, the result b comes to 4.277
